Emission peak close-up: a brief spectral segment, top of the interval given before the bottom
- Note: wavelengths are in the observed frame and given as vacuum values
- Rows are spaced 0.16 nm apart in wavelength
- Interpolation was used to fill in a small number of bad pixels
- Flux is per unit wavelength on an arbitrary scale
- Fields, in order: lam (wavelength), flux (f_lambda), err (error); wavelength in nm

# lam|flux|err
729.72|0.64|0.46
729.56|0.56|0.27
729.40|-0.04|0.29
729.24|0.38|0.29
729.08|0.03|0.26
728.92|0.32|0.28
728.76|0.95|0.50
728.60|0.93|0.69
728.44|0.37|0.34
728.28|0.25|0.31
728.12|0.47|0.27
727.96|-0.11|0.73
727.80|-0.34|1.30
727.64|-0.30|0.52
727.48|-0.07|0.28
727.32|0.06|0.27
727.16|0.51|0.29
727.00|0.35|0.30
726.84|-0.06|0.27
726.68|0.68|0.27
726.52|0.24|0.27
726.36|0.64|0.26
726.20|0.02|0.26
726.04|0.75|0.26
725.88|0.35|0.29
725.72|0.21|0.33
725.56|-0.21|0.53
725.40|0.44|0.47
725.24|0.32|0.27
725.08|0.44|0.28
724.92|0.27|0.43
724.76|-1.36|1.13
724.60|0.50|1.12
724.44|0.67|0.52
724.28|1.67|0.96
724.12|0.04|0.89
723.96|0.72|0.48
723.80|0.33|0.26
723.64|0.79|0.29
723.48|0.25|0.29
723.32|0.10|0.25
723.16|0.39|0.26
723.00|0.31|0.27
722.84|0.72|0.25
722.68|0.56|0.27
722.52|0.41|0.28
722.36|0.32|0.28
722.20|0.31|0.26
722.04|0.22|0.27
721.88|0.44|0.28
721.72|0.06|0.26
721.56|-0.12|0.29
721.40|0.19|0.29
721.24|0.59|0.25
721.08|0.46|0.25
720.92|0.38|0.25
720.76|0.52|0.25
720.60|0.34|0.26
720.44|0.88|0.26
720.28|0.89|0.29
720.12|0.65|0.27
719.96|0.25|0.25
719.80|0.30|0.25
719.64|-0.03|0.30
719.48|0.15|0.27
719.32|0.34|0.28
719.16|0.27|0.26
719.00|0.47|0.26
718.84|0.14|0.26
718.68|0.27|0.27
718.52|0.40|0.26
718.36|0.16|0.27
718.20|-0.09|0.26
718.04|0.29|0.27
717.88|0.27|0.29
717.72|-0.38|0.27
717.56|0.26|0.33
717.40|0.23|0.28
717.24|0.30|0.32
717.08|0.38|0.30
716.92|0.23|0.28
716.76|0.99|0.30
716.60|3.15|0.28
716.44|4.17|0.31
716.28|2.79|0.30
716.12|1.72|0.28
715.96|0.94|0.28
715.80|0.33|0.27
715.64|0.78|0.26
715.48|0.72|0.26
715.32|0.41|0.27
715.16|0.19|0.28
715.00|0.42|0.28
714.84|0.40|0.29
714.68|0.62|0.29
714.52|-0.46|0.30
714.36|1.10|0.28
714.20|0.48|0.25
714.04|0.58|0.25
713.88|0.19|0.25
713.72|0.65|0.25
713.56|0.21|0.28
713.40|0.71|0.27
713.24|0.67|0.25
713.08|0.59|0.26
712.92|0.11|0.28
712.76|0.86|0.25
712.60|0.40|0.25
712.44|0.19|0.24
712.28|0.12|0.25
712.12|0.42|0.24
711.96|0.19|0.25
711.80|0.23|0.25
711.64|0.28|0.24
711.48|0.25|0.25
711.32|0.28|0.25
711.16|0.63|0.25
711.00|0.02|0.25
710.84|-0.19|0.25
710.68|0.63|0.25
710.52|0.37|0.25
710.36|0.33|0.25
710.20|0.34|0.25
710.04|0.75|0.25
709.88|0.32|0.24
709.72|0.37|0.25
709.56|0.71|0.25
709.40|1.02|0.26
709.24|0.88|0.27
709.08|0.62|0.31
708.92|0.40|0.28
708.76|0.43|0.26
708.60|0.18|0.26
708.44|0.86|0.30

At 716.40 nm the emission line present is H-gamma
